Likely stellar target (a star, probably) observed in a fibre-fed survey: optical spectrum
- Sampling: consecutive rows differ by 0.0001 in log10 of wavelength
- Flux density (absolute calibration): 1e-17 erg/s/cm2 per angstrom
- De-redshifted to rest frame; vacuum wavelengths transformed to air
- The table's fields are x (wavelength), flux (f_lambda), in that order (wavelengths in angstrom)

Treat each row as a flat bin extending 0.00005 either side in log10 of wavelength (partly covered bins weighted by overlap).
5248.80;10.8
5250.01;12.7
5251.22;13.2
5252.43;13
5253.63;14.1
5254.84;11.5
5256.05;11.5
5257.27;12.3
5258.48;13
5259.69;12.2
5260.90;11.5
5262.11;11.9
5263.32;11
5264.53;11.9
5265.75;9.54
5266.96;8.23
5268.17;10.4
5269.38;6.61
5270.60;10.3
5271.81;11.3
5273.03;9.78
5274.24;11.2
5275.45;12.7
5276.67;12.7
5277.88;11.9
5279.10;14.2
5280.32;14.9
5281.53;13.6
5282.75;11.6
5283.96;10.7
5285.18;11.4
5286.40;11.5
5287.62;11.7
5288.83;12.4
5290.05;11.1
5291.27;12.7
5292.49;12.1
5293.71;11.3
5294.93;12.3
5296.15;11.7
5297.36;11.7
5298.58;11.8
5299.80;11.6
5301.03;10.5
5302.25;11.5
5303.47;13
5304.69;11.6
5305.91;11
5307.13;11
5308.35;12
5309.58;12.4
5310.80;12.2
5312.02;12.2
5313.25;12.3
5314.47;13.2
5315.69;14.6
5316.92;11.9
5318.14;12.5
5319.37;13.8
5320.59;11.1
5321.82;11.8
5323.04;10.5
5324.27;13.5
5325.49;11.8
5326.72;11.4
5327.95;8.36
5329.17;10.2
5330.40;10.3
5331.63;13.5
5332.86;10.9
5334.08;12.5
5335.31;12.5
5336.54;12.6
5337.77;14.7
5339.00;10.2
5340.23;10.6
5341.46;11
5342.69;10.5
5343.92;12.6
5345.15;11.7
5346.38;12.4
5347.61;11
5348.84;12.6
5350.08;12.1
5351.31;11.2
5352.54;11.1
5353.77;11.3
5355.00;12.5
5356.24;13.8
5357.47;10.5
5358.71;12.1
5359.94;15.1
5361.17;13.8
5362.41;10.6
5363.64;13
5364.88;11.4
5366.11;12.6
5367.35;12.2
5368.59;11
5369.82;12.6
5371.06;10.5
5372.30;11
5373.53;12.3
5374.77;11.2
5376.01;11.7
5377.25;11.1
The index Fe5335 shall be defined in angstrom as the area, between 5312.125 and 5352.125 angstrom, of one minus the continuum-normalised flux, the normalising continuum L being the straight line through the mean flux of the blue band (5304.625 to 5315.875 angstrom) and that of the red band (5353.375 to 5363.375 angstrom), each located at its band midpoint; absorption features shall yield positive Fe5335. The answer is 1.5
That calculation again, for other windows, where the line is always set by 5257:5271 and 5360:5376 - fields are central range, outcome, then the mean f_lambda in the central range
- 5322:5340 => -0.17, 11.6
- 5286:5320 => -2.68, 12.1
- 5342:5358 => -0.08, 11.8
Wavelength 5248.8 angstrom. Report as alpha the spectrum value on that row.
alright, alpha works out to 10.8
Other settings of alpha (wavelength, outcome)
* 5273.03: 9.78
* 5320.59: 11.1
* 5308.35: 12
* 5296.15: 11.7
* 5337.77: 14.7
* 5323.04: 10.5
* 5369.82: 12.6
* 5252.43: 13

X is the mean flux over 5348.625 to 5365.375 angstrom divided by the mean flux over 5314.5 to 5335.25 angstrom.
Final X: 1.0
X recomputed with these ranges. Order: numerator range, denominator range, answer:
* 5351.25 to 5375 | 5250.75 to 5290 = 1.03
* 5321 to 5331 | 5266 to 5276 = 1.09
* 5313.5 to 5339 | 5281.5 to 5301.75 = 1.03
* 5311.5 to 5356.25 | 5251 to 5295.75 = 1.02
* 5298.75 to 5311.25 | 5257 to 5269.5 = 1.07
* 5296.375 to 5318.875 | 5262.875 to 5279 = 1.13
